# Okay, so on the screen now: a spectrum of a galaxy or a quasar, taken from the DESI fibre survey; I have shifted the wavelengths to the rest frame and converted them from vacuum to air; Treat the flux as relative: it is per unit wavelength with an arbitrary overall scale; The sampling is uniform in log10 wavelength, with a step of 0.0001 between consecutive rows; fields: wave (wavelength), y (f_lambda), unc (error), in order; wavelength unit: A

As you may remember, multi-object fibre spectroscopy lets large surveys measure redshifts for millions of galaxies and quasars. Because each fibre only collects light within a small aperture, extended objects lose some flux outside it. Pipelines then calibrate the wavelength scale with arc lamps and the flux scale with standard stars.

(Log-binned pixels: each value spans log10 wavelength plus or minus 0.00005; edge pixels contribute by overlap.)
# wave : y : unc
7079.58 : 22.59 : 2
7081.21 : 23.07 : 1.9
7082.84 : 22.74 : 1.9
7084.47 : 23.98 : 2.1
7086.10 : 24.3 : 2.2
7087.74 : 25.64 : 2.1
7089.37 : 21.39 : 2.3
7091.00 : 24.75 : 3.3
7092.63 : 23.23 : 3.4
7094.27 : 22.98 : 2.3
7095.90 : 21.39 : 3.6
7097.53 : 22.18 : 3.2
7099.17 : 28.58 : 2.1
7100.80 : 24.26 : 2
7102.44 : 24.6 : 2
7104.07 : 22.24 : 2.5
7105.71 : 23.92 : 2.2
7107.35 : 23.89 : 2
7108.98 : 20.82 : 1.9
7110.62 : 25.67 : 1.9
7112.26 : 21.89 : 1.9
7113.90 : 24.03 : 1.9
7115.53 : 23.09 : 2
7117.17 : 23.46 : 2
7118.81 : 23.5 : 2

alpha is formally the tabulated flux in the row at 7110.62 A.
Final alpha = 25.67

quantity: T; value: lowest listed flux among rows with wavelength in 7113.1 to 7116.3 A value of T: 23.09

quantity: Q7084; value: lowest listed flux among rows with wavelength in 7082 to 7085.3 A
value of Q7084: 22.74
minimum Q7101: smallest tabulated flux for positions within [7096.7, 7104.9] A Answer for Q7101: 22.18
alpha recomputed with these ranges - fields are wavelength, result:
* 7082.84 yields 22.74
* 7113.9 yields 24.03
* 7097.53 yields 22.18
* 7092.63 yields 23.23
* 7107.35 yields 23.89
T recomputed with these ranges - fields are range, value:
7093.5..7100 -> 21.39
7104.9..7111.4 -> 20.82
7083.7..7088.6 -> 23.98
